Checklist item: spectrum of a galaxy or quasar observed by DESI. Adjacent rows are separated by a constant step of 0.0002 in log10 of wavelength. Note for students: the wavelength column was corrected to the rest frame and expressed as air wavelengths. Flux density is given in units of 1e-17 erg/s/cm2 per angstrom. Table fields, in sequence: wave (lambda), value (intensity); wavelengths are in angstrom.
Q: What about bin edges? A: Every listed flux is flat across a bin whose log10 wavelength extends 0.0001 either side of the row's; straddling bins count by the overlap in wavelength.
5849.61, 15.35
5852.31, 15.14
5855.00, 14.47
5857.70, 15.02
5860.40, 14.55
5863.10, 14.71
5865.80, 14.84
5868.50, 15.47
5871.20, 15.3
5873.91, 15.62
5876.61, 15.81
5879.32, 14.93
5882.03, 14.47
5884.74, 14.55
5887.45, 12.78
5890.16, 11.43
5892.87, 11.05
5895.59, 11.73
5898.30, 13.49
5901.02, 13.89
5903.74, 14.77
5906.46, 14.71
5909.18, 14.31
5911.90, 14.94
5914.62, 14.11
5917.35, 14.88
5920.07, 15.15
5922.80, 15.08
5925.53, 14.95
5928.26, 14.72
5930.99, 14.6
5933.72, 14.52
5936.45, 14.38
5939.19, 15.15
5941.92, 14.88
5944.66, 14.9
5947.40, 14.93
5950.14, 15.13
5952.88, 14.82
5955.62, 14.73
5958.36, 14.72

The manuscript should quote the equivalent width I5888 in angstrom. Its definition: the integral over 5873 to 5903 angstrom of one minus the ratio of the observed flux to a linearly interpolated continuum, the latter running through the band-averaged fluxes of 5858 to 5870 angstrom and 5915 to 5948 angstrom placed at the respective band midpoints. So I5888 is 2.6 angstrom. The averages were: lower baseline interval 14.9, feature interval 13.6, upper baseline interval 14.8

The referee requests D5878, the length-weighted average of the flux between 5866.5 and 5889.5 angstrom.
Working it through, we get 14.8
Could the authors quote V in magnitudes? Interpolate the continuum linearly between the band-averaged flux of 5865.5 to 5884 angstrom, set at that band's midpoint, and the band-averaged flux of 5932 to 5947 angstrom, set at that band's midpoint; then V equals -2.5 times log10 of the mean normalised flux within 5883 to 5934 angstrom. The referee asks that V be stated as 0.07 mag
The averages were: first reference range 15.2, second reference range 14.8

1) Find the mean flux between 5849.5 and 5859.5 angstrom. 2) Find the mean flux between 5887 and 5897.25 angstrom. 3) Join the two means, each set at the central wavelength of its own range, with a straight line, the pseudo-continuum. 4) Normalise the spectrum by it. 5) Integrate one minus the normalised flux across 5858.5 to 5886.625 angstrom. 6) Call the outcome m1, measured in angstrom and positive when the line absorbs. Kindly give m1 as -3.4 angstrom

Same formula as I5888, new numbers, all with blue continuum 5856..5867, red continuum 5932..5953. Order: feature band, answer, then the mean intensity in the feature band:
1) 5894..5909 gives 1.1 angstrom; 13.7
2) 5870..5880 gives -0.5 angstrom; 15.4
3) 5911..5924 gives 0.0 angstrom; 14.8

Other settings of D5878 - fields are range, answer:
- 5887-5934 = 14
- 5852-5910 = 14.2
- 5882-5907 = 13.2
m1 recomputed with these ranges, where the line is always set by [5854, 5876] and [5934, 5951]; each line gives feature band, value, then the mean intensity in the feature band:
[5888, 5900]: 2.35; 12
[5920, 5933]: 0.04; 14.9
